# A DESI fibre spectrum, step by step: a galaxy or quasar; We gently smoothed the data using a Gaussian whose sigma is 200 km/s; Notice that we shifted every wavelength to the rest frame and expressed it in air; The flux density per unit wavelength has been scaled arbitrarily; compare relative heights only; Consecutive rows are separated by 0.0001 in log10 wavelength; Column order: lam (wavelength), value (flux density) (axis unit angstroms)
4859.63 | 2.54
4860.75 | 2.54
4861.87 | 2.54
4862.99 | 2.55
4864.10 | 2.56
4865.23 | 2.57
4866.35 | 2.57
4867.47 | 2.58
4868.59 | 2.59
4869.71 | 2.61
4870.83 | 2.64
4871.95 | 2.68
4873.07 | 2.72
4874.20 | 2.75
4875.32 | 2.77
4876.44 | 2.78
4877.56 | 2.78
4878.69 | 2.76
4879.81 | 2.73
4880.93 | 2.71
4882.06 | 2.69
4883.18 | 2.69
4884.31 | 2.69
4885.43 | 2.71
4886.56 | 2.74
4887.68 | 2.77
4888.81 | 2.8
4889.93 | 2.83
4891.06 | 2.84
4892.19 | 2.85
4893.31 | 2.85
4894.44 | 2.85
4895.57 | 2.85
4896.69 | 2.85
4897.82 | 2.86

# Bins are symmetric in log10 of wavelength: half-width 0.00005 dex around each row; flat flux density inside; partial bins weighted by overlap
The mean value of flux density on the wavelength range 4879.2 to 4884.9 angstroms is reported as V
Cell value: 2.7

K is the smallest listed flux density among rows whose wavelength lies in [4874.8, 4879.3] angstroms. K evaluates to 2.76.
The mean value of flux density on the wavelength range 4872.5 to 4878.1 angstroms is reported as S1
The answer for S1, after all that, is 2.76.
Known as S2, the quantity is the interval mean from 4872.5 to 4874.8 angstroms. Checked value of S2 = 2.73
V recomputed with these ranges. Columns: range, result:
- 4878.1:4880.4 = 2.75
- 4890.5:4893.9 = 2.85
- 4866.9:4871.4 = 2.61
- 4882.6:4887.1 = 2.71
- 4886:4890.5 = 2.79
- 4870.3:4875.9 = 2.71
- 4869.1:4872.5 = 2.65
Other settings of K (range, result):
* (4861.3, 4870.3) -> 2.54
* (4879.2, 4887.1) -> 2.69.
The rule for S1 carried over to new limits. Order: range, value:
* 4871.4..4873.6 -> 2.7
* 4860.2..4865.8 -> 2.55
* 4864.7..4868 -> 2.57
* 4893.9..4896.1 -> 2.85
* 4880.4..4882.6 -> 2.69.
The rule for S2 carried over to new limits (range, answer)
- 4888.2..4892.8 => 2.83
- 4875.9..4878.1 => 2.78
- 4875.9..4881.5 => 2.75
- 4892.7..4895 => 2.85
